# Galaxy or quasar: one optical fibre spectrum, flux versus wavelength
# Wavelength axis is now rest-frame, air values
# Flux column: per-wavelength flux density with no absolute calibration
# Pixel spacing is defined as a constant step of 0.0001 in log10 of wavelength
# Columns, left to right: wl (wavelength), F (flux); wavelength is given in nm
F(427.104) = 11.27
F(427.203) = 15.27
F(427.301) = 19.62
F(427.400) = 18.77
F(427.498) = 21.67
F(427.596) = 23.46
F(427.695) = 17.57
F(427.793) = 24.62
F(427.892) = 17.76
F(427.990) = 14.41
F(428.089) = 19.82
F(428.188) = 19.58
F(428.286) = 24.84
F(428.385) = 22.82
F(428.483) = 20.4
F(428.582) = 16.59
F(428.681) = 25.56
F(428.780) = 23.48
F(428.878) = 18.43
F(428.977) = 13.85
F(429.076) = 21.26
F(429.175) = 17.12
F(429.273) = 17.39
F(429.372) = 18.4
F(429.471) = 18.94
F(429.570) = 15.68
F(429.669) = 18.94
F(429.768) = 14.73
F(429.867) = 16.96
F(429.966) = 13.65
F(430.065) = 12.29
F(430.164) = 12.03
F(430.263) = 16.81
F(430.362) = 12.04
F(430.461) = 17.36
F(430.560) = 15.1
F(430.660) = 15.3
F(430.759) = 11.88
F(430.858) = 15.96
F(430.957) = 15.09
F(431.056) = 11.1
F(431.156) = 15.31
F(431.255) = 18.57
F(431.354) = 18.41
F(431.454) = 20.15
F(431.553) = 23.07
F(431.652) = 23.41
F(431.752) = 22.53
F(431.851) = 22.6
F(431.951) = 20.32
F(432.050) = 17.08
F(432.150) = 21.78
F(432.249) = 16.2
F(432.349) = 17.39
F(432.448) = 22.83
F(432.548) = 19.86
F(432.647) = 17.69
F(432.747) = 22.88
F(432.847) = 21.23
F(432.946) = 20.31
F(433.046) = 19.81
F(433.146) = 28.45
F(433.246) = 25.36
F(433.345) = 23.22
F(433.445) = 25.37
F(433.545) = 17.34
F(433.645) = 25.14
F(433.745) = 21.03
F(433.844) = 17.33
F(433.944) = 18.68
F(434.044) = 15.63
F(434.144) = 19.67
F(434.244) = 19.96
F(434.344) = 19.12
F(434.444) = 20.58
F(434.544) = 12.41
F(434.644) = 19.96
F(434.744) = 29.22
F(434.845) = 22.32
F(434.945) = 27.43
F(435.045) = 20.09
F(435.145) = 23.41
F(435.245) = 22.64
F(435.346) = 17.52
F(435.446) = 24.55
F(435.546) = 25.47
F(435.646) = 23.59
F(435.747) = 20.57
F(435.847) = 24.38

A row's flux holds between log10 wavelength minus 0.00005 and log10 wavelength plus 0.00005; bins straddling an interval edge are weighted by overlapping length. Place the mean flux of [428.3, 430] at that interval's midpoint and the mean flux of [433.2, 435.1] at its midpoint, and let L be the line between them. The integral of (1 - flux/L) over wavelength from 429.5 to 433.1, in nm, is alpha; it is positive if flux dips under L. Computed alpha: 0.371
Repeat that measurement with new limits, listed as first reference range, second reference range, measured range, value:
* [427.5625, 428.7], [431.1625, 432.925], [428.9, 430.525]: 0.34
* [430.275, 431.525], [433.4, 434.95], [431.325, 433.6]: -0.41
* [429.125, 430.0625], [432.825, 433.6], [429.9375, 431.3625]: 0.29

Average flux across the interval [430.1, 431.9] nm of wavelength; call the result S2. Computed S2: 17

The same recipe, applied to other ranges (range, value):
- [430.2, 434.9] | 19.4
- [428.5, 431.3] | 16.5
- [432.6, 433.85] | 22.1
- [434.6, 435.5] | 23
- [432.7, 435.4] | 21.3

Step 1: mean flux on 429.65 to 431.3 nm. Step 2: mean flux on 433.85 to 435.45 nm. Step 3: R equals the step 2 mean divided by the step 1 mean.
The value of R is 1.4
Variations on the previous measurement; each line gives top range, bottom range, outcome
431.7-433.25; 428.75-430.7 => 1.27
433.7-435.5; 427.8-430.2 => 1.13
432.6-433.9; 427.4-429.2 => 1.09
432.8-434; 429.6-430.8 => 1.48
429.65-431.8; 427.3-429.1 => 0.81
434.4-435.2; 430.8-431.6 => 1.28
